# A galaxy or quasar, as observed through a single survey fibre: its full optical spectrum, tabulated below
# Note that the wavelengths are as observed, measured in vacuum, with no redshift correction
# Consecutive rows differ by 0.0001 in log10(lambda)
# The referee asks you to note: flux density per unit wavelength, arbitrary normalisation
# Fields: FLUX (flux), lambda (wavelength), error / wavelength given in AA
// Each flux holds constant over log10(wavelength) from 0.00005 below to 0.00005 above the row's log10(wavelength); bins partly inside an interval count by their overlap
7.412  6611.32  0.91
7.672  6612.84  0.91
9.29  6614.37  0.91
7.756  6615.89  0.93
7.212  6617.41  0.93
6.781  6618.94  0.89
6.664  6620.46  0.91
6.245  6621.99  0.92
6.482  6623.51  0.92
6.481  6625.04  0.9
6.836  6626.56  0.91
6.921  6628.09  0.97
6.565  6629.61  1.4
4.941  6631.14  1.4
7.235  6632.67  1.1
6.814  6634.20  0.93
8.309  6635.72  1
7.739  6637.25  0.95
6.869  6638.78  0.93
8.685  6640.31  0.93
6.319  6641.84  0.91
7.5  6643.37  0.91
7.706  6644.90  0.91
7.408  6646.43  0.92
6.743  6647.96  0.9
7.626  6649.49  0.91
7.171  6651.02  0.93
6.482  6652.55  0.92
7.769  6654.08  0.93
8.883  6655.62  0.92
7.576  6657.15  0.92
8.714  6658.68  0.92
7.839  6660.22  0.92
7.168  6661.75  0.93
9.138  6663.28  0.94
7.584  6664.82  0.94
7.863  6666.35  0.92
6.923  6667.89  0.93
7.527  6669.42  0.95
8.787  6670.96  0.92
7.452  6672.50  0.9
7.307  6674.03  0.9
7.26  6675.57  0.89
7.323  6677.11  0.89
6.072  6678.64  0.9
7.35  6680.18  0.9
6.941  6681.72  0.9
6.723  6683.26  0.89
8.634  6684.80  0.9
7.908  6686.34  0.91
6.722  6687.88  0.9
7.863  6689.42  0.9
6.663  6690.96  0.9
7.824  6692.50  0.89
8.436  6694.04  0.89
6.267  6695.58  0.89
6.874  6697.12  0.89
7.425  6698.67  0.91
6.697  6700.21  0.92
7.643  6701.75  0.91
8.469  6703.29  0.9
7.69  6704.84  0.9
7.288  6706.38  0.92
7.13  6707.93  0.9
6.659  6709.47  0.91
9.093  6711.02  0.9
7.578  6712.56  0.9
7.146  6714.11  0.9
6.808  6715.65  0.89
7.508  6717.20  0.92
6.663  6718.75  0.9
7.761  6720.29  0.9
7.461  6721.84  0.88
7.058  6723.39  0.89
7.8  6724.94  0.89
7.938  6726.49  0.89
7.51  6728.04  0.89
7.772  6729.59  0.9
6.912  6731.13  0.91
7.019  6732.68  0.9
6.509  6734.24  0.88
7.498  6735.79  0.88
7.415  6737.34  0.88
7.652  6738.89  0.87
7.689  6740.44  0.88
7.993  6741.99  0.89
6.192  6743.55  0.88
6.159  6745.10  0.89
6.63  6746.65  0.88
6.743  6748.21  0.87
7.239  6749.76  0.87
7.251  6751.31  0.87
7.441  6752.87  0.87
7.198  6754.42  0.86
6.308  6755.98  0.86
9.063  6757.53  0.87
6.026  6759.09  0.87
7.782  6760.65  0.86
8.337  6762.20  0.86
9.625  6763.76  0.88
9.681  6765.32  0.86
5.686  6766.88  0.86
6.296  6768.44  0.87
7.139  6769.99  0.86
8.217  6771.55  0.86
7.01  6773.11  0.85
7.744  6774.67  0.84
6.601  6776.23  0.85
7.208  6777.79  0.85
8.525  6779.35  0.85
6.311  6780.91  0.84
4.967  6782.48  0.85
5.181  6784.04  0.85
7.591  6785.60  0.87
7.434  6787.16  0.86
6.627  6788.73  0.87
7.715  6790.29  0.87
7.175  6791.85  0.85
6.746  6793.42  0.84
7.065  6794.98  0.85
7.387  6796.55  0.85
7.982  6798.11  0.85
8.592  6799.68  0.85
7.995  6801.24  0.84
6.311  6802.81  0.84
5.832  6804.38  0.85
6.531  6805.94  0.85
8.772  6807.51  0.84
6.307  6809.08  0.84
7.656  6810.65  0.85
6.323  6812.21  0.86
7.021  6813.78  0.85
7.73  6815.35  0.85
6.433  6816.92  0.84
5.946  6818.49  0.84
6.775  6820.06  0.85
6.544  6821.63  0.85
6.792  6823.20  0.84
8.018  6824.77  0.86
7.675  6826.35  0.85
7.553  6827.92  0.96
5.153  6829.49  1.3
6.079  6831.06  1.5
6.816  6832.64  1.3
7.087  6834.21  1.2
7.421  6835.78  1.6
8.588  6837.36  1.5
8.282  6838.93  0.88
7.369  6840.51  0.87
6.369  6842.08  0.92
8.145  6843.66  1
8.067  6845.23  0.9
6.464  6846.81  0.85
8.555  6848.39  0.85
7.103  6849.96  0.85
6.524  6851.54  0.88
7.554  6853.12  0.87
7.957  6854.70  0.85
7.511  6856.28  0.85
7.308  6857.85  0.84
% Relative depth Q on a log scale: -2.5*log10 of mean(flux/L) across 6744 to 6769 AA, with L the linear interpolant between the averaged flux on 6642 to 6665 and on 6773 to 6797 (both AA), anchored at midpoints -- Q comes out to -0.04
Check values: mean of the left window 7.65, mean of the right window 6.95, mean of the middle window 7.34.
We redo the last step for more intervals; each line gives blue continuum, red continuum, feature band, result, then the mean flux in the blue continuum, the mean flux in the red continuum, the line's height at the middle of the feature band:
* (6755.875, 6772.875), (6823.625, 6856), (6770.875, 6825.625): 0.07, 7.69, 7.33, 7.53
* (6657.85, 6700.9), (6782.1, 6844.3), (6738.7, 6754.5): 0.03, 7.48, 7.06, 7.27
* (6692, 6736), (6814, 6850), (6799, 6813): 0.01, 7.39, 7.17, 7.22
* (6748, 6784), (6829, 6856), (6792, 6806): 0.01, 7.29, 7.29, 7.29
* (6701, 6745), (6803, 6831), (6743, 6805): -0.01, 7.4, 6.85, 7.11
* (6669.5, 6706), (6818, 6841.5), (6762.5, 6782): -0.04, 7.41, 7.08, 7.21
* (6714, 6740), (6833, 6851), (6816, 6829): 0.09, 7.33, 7.56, 7.52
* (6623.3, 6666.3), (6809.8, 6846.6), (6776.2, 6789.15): 0.07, 7.36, 7.11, 7.17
